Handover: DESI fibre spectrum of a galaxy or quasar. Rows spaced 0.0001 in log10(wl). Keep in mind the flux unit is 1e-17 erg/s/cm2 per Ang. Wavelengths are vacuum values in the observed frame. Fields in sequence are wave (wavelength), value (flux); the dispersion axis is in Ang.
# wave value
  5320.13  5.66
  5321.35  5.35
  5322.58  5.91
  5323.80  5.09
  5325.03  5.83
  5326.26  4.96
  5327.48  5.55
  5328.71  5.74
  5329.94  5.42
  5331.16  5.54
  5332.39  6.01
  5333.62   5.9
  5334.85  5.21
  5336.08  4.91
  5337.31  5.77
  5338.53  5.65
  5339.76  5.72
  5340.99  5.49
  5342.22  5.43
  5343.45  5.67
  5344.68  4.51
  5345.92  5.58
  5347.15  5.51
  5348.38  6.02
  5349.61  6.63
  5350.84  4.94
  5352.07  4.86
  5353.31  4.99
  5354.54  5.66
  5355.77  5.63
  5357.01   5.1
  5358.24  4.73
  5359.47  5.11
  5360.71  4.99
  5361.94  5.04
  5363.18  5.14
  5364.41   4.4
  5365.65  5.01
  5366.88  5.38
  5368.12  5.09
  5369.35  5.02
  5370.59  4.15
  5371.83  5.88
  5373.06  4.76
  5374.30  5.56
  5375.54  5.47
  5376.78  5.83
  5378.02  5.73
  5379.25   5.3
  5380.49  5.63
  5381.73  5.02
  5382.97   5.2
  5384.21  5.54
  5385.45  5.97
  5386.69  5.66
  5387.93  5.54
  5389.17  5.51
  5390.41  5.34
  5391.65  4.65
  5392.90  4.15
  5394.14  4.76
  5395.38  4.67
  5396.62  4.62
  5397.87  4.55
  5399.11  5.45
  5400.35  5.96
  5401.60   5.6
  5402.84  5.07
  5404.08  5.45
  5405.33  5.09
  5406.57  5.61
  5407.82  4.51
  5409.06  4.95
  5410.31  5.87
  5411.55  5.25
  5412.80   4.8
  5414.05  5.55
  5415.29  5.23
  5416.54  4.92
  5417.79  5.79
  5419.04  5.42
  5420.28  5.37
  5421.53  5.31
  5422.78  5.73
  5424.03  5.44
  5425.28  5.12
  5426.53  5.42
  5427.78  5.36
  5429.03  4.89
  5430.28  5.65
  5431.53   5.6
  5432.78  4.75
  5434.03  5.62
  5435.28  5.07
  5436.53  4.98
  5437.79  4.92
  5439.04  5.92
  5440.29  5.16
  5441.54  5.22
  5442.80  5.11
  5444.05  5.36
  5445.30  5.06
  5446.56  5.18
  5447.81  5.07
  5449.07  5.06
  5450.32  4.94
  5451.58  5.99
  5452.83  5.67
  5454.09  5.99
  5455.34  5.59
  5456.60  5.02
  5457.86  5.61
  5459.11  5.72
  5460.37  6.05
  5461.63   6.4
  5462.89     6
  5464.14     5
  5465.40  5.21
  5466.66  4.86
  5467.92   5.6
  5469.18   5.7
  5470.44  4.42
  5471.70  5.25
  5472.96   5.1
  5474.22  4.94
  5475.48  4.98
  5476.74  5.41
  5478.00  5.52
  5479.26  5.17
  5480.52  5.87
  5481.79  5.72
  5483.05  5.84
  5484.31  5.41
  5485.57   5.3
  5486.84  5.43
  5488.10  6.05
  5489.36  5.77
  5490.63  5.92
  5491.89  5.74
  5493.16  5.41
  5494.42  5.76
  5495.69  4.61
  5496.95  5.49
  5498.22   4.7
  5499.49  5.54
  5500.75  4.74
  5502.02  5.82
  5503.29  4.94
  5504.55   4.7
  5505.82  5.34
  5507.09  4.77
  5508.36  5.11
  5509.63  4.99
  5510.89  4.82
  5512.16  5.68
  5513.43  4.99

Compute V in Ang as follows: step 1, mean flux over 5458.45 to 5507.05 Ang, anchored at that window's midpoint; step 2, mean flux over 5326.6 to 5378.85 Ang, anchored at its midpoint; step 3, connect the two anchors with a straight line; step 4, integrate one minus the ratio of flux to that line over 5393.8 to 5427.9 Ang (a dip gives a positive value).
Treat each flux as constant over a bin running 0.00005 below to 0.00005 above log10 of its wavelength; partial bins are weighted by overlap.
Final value 0.8 Ang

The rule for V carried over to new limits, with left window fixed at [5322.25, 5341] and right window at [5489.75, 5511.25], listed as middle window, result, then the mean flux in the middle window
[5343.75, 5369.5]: 1.30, 5.22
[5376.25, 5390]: -0.24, 5.54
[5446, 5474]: -0.70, 5.42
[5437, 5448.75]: 0.24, 5.21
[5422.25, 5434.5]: 0.00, 5.35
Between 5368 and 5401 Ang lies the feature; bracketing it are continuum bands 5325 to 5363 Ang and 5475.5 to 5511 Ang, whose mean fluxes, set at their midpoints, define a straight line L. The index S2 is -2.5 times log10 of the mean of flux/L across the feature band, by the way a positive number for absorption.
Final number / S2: 0.04 mag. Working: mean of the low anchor 5.41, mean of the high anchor 5.36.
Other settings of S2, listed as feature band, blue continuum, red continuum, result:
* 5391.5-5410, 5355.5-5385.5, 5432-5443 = 0.038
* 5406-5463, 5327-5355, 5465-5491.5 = 0.014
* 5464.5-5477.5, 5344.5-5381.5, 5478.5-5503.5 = 0.060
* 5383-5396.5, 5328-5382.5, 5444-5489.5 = 0.044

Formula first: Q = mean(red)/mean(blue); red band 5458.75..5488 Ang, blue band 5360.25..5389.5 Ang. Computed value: 1.03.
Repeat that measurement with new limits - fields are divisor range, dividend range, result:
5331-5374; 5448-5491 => 1.03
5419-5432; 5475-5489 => 1.03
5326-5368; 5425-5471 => 1.00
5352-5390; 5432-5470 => 1.02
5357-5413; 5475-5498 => 1.06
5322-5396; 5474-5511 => 1.00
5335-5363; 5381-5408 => 0.97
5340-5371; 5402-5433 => 1.02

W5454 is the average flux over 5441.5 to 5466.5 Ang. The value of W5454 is 5.46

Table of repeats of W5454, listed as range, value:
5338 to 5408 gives 5.26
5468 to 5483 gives 5.31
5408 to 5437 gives 5.3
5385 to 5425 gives 5.24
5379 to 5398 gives 5.14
